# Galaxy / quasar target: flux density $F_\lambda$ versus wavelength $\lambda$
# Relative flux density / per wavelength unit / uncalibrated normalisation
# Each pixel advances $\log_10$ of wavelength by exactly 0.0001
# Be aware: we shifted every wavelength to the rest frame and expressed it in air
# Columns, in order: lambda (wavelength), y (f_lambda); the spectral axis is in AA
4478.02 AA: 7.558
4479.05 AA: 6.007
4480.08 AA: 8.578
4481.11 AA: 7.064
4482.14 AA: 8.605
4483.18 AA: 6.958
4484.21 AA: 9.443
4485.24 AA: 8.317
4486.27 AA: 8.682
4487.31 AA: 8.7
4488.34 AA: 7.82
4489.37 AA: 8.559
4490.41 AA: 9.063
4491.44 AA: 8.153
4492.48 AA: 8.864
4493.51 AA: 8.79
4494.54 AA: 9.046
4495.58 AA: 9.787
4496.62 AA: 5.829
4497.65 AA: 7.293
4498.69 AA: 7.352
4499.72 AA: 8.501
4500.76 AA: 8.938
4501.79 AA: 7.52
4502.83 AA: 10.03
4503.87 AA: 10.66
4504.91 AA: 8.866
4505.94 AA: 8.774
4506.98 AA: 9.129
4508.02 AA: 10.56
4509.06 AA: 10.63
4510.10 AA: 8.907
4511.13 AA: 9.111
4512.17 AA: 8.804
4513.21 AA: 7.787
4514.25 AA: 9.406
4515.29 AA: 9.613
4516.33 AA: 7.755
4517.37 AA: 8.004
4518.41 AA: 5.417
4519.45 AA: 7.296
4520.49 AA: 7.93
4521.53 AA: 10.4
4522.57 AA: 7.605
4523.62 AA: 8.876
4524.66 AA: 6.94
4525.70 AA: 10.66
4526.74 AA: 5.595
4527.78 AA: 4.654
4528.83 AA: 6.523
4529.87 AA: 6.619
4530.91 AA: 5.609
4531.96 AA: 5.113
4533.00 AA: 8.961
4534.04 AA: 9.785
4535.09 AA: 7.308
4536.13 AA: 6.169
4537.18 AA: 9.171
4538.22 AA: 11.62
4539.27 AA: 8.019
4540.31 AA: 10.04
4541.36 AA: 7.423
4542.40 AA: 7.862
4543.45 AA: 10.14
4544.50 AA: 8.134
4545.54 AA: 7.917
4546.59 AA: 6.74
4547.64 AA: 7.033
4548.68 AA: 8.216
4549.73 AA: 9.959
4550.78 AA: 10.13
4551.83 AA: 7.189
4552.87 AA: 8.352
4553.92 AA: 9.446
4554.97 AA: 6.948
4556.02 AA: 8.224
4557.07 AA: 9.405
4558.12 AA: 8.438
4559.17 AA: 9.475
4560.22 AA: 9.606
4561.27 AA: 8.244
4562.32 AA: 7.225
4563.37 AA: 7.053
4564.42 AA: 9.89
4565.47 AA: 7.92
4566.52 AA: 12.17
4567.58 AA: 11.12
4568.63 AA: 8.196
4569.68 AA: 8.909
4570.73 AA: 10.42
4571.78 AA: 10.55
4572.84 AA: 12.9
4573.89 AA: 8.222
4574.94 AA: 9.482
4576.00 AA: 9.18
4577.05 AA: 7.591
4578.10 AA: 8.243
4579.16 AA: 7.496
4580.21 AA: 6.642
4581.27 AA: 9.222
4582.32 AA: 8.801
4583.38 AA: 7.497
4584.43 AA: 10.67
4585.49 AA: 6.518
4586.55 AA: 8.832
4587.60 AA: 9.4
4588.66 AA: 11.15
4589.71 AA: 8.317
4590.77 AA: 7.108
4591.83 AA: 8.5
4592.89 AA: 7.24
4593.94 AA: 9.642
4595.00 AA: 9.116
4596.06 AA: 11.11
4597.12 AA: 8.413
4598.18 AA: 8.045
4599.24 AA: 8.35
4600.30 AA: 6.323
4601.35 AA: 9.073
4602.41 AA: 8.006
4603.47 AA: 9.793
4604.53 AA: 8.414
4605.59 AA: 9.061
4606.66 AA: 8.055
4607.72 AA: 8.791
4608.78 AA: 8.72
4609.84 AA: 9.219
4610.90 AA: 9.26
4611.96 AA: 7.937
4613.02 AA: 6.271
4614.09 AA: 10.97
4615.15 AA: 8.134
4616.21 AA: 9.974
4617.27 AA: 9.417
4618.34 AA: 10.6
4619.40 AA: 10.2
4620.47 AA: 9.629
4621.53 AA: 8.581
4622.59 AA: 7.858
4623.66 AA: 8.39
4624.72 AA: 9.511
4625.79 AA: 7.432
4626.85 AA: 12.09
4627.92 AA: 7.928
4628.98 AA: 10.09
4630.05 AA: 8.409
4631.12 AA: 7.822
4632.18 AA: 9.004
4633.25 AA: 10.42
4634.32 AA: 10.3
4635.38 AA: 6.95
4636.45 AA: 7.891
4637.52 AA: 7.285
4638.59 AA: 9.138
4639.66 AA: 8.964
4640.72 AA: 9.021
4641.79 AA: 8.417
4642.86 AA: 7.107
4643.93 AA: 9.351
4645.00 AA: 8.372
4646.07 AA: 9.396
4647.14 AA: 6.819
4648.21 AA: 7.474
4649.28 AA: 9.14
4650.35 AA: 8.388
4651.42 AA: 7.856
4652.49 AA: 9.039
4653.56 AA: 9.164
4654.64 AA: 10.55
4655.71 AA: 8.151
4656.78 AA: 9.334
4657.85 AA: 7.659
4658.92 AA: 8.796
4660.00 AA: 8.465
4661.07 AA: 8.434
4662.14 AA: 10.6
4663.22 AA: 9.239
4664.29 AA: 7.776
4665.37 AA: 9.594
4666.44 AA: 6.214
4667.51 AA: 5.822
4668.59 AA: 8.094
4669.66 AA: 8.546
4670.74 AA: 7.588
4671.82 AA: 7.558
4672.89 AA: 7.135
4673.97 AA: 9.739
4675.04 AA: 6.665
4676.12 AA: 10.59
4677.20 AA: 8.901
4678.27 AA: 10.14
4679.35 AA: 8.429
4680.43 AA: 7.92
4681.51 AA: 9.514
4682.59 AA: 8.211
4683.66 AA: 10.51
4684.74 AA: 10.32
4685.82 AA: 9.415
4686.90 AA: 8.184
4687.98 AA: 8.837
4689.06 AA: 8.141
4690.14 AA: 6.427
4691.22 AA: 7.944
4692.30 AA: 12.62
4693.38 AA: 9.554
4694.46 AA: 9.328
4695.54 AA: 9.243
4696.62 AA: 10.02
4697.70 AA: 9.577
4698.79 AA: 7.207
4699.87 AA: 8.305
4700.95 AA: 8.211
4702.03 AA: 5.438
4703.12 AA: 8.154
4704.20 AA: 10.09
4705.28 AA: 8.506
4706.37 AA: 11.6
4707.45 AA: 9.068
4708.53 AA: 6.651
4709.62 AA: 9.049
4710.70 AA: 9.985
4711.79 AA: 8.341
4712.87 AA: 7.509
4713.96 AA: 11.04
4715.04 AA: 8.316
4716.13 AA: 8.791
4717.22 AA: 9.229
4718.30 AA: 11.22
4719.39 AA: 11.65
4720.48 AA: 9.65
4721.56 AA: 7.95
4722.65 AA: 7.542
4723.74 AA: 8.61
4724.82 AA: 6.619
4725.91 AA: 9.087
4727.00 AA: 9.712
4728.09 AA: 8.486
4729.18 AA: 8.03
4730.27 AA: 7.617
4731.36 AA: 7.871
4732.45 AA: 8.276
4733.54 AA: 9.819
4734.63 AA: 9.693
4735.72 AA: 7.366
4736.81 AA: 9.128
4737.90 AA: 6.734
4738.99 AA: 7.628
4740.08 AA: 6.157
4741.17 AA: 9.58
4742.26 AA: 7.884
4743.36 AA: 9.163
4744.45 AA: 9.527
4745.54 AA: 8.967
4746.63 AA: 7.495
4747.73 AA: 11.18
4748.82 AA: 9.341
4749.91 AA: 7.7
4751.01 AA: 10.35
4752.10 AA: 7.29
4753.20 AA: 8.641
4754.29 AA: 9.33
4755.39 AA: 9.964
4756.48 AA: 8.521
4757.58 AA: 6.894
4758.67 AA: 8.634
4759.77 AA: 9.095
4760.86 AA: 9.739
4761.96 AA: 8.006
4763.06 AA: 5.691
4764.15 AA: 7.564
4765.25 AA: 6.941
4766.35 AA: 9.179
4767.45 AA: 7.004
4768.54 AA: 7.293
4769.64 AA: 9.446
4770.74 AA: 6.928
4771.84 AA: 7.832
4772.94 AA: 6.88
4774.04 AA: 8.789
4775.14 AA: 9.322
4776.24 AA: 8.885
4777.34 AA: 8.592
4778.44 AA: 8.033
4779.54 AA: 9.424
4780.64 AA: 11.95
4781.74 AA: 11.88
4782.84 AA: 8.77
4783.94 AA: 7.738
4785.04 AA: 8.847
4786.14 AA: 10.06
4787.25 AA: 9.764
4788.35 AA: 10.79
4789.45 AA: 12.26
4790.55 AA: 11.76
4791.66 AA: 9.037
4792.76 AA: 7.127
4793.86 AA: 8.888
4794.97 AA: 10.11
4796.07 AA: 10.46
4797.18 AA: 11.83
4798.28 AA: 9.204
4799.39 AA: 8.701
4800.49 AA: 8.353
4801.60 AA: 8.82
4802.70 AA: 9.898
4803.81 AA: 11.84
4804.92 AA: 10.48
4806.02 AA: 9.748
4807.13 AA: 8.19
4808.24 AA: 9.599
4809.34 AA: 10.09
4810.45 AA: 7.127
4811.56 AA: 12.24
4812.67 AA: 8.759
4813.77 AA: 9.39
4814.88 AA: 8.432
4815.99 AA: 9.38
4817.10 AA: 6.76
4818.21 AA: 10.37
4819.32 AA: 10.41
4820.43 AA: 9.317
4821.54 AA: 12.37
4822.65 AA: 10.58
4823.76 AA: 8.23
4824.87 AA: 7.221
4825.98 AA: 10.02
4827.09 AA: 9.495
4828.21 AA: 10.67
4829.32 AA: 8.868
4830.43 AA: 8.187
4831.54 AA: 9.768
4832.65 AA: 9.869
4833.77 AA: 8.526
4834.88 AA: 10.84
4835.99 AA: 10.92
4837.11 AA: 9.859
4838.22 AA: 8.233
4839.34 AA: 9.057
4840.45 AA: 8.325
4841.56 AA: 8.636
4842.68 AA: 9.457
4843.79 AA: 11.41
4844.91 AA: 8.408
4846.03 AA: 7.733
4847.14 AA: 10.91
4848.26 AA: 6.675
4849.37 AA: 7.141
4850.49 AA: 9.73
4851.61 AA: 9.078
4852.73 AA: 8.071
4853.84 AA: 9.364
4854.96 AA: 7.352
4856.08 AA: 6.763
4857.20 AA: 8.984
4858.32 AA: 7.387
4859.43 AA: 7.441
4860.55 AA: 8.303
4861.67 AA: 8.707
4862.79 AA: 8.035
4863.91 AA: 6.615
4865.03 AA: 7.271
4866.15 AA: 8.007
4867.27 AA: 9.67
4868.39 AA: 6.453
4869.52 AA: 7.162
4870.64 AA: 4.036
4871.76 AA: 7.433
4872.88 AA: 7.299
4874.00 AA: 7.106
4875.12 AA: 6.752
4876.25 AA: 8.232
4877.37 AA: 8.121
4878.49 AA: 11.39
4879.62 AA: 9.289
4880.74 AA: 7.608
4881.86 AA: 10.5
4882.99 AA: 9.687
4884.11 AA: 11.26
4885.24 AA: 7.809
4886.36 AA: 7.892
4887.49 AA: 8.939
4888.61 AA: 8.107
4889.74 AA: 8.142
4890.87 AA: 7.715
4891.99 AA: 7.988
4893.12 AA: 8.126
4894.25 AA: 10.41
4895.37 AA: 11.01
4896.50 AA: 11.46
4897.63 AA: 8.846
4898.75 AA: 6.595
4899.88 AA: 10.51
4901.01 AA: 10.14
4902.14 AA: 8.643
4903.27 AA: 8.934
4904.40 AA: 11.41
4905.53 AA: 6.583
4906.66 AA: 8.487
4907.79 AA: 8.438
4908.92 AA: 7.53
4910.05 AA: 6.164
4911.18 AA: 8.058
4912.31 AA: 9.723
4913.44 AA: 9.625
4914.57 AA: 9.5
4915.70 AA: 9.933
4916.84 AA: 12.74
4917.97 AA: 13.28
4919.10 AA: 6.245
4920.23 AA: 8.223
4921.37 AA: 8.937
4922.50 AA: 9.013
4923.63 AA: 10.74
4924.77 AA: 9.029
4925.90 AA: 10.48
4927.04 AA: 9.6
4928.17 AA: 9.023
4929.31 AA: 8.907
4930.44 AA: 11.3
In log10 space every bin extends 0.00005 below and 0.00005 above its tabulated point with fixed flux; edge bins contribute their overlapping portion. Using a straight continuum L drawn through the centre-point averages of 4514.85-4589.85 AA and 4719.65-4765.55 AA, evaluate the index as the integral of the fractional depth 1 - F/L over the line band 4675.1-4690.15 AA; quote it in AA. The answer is -1.0 AA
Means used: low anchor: 8.45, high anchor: 8.44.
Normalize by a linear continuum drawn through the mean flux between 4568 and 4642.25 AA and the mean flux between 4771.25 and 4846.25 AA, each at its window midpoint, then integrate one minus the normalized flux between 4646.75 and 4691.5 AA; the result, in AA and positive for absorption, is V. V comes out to 2.6 AA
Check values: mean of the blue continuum 8.85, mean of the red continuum 9.46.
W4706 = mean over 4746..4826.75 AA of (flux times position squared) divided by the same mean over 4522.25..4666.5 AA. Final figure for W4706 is 1.15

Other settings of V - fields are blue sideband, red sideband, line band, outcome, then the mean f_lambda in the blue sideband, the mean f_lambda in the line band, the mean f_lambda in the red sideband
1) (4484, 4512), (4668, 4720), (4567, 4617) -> 0.1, 8.78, 8.83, 8.9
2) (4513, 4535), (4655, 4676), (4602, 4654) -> -4.5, 7.63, 8.78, 8.25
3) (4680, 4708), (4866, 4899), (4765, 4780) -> 0.9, 8.94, 8.2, 8.46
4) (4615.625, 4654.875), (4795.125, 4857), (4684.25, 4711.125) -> 0.4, 8.85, 8.87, 9.3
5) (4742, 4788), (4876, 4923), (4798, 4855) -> -2.7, 8.69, 9.29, 9.08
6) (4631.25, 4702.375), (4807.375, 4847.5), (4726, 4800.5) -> 2.3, 8.62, 8.82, 9.41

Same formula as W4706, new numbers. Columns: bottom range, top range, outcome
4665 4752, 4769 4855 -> 1.12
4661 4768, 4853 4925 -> 1.07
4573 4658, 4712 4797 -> 1.07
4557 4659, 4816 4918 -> 1.11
